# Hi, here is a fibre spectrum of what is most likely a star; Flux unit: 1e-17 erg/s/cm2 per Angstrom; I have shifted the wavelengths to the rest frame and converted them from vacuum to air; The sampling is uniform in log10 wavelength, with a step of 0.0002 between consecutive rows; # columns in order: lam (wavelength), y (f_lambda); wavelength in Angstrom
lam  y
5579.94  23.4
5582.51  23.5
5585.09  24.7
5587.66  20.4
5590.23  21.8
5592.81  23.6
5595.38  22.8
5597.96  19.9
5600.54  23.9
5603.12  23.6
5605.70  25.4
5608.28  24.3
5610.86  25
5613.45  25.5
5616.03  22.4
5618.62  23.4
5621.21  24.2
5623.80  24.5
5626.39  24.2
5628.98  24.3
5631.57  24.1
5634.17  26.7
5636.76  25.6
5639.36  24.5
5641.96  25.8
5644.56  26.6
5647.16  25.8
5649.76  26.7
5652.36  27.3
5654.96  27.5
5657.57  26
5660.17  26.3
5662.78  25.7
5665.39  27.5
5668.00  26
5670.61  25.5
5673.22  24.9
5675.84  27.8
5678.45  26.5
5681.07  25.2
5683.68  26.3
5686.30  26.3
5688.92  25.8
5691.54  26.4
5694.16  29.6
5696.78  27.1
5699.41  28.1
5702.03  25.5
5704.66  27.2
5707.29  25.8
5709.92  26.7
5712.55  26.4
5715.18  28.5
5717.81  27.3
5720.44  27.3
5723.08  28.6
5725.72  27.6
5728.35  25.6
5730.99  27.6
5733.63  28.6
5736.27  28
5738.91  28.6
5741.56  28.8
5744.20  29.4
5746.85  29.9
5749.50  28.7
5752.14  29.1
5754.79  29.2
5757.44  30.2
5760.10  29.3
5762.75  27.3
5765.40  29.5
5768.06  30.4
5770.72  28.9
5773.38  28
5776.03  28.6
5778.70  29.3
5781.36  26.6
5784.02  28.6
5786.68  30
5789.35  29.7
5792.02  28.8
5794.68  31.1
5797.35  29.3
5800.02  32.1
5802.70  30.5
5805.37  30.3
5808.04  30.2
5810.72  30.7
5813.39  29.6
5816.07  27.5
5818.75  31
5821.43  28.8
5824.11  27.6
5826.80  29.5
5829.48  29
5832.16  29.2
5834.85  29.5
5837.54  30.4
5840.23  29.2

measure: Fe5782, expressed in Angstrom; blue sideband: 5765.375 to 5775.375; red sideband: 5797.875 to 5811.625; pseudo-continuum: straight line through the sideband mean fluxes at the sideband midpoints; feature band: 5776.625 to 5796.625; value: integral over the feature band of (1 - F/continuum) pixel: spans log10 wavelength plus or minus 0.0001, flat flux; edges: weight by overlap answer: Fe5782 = 0.48 Angstrom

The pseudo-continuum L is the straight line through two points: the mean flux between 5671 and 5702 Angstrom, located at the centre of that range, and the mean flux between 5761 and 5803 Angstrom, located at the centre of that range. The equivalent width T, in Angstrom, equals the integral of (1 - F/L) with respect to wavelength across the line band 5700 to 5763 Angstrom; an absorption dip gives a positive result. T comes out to -0.2 Angstrom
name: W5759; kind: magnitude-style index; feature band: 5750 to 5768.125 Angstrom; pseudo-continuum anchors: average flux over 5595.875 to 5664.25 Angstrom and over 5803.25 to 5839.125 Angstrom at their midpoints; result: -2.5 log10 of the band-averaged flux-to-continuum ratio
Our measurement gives -0.04 mag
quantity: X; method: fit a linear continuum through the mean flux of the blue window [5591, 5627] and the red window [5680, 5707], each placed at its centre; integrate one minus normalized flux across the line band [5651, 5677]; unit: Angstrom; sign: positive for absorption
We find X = -0.8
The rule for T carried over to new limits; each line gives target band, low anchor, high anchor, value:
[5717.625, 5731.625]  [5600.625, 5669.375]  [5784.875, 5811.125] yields 0.3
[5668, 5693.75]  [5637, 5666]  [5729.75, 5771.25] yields 0.8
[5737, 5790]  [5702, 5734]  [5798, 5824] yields -0.9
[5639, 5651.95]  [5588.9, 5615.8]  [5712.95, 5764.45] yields -0.5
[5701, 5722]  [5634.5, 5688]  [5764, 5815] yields 0.5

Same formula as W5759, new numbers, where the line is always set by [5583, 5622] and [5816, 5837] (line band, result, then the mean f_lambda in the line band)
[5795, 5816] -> -0.06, 30.2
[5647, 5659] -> -0.09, 26.8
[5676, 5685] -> -0.04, 26.2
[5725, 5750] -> -0.06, 28.3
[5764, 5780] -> -0.05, 29.1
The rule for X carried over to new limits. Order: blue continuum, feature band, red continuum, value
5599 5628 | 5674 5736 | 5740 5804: 0.2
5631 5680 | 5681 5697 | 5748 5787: 0.1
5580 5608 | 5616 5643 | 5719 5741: -0.4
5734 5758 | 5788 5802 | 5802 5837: -0.4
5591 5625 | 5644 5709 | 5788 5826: -1.9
